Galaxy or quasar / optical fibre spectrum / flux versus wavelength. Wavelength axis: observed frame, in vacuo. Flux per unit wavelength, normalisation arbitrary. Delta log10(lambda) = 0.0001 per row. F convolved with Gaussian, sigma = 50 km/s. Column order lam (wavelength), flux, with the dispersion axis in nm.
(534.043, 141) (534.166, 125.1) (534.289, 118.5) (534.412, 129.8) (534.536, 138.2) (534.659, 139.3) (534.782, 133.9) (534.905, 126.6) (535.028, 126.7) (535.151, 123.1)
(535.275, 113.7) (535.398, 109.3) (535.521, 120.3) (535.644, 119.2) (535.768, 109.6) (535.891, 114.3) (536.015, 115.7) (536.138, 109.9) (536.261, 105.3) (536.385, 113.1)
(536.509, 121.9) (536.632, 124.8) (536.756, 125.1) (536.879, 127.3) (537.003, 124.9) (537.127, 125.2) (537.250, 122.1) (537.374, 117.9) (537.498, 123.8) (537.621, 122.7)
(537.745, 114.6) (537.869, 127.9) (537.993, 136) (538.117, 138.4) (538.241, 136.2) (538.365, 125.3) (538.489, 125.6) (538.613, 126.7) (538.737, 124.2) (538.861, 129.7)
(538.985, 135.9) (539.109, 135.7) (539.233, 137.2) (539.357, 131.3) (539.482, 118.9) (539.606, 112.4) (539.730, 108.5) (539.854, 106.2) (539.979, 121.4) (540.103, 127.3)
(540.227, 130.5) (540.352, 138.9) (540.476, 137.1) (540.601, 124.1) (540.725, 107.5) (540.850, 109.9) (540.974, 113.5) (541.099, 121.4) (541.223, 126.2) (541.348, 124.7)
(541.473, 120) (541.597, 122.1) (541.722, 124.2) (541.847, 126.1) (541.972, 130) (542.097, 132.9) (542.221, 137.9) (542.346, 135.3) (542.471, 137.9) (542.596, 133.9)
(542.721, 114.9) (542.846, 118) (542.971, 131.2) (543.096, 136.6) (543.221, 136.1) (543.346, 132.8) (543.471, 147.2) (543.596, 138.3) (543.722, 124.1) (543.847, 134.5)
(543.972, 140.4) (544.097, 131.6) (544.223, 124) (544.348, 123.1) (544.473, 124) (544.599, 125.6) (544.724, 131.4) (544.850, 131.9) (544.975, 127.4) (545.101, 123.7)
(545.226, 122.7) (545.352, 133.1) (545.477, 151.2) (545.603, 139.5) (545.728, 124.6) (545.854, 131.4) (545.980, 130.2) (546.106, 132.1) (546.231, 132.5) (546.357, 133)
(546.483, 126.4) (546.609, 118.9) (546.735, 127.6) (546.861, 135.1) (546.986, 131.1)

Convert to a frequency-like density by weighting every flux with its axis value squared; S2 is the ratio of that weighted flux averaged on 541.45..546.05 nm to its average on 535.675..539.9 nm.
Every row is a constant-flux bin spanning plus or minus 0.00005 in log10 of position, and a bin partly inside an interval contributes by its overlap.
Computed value 1.09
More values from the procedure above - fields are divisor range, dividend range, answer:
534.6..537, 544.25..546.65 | 1.12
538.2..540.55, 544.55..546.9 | 1.05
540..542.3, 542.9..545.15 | 1.06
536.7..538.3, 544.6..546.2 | 1.07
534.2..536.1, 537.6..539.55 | 1.07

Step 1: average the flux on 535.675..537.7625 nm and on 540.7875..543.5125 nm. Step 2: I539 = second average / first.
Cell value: 1.1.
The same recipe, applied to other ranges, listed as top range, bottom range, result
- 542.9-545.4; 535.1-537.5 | 1.11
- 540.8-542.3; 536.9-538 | 1.01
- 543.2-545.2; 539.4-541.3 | 1.09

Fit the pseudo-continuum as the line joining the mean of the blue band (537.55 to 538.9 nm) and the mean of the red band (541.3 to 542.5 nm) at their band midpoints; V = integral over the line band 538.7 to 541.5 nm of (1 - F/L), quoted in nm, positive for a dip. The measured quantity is 0.10 nm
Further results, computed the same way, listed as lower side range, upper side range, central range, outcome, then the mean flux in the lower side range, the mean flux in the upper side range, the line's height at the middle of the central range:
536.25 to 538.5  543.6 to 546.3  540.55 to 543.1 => 0.063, 124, 131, 128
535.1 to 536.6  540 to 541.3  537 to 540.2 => -0.147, 115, 124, 120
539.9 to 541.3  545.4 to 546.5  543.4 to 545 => -0.010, 123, 134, 130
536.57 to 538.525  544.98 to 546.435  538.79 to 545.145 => 0.094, 126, 132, 129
